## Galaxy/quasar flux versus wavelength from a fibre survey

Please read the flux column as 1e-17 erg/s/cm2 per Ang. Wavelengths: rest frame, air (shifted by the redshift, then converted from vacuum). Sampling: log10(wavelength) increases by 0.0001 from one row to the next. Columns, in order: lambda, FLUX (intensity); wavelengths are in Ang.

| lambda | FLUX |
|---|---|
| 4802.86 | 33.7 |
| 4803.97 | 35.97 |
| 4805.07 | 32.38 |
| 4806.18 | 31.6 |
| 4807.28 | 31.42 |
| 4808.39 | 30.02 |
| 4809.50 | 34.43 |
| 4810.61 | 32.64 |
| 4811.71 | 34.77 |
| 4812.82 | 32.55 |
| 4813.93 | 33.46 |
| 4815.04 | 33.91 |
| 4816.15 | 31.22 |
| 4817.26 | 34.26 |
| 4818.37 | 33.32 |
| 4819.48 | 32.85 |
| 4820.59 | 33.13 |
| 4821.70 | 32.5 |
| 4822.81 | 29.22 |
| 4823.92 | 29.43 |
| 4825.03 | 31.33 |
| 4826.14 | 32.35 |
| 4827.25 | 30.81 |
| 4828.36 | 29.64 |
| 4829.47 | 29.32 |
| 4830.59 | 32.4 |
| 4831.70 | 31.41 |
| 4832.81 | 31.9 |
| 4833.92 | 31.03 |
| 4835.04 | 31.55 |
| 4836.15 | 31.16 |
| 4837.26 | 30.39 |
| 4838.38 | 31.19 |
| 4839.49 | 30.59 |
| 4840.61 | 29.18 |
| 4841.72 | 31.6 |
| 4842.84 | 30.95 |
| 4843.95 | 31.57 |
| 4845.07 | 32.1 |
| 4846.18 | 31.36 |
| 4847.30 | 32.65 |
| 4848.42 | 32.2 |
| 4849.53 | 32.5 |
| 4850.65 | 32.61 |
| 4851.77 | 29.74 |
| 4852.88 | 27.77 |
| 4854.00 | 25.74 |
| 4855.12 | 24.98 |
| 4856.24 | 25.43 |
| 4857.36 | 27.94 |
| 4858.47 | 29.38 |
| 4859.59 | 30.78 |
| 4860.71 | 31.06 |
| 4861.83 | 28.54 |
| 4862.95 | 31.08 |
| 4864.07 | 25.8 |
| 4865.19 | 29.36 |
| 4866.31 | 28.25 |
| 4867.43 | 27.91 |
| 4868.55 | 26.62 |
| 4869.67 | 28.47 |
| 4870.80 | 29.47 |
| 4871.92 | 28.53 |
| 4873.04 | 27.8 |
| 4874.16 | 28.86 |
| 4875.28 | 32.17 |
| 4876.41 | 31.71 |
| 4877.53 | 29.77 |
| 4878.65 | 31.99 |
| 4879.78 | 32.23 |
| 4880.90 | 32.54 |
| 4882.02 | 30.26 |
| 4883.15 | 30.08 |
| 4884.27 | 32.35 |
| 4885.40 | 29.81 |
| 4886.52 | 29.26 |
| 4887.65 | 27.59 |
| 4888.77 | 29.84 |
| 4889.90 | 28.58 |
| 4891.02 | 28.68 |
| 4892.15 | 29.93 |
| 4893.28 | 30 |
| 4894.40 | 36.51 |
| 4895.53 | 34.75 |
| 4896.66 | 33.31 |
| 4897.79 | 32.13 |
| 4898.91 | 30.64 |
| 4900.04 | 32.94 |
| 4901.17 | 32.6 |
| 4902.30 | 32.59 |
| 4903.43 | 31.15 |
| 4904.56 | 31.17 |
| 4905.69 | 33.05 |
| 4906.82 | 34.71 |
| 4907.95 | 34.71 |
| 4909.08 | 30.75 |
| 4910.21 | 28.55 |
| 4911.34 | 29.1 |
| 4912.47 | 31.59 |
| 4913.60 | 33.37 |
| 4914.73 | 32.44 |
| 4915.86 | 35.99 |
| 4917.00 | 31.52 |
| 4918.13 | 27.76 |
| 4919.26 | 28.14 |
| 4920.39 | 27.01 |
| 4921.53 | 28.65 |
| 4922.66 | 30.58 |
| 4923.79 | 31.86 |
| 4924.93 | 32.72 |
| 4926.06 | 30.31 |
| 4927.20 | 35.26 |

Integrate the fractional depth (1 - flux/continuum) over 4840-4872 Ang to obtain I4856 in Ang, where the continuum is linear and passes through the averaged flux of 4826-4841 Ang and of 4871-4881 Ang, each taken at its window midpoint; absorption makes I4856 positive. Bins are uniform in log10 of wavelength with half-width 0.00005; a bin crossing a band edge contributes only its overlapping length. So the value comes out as 1.3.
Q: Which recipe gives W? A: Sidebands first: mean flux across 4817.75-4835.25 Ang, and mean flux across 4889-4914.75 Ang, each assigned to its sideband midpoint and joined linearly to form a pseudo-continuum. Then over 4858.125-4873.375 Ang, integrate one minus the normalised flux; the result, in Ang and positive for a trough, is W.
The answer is 1.4 Ang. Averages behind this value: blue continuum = 31.4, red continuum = 31.8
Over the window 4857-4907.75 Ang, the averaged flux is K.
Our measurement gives 30.5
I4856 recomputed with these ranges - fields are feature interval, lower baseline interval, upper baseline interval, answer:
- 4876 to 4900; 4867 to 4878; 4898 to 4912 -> -0.5 Ang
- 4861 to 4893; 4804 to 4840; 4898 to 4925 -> 2.0 Ang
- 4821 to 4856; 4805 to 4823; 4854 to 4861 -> -0.8 Ang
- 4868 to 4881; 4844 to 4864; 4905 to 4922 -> 0.1 Ang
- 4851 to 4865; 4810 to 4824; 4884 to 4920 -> 1.6 Ang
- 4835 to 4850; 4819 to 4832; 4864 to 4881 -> -0.4 Ang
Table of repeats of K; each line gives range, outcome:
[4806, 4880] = 30.6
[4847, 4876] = 29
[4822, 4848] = 31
